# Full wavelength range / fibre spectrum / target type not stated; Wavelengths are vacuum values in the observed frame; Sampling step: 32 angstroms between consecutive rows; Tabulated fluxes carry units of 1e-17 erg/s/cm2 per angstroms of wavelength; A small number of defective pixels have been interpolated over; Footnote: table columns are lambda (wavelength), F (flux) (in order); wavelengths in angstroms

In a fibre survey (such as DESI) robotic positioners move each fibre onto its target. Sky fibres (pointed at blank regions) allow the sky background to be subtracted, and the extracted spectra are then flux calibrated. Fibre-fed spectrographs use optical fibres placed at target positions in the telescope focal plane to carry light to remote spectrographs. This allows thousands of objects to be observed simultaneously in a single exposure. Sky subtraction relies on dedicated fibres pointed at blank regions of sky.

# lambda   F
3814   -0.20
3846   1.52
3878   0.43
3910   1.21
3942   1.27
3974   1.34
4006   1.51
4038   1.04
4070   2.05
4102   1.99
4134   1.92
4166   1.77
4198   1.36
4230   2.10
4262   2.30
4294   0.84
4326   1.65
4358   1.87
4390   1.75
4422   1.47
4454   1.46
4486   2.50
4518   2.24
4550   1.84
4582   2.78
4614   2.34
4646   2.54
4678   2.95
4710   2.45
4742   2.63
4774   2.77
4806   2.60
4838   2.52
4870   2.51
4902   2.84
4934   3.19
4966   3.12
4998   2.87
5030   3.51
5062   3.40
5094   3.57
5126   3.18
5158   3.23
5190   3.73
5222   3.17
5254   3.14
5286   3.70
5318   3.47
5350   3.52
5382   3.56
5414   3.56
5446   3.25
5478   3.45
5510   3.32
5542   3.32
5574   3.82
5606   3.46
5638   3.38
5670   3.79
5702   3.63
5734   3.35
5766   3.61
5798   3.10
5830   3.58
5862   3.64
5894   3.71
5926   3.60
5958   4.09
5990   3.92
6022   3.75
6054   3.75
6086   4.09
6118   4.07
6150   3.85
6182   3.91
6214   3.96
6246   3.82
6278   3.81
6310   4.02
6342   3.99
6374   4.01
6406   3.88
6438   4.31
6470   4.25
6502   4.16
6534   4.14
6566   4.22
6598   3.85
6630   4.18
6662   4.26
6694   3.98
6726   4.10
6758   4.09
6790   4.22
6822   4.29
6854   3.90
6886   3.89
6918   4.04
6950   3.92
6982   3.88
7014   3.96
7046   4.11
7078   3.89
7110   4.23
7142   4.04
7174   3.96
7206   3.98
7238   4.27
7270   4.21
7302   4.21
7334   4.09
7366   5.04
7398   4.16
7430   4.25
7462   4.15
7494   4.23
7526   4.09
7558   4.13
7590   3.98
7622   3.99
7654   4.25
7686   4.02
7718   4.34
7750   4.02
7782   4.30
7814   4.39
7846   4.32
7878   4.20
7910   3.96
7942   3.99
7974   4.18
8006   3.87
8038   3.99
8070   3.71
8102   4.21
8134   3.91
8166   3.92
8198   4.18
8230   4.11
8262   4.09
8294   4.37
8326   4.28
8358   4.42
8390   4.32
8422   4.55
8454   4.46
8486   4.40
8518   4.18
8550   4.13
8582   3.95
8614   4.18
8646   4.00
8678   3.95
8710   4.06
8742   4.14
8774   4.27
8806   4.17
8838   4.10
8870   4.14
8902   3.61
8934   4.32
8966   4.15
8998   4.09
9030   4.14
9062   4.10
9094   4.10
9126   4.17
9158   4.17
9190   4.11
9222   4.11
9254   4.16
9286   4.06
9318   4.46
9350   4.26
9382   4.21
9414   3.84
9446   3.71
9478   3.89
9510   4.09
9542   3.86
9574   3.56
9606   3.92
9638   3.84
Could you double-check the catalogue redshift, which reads 0.120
